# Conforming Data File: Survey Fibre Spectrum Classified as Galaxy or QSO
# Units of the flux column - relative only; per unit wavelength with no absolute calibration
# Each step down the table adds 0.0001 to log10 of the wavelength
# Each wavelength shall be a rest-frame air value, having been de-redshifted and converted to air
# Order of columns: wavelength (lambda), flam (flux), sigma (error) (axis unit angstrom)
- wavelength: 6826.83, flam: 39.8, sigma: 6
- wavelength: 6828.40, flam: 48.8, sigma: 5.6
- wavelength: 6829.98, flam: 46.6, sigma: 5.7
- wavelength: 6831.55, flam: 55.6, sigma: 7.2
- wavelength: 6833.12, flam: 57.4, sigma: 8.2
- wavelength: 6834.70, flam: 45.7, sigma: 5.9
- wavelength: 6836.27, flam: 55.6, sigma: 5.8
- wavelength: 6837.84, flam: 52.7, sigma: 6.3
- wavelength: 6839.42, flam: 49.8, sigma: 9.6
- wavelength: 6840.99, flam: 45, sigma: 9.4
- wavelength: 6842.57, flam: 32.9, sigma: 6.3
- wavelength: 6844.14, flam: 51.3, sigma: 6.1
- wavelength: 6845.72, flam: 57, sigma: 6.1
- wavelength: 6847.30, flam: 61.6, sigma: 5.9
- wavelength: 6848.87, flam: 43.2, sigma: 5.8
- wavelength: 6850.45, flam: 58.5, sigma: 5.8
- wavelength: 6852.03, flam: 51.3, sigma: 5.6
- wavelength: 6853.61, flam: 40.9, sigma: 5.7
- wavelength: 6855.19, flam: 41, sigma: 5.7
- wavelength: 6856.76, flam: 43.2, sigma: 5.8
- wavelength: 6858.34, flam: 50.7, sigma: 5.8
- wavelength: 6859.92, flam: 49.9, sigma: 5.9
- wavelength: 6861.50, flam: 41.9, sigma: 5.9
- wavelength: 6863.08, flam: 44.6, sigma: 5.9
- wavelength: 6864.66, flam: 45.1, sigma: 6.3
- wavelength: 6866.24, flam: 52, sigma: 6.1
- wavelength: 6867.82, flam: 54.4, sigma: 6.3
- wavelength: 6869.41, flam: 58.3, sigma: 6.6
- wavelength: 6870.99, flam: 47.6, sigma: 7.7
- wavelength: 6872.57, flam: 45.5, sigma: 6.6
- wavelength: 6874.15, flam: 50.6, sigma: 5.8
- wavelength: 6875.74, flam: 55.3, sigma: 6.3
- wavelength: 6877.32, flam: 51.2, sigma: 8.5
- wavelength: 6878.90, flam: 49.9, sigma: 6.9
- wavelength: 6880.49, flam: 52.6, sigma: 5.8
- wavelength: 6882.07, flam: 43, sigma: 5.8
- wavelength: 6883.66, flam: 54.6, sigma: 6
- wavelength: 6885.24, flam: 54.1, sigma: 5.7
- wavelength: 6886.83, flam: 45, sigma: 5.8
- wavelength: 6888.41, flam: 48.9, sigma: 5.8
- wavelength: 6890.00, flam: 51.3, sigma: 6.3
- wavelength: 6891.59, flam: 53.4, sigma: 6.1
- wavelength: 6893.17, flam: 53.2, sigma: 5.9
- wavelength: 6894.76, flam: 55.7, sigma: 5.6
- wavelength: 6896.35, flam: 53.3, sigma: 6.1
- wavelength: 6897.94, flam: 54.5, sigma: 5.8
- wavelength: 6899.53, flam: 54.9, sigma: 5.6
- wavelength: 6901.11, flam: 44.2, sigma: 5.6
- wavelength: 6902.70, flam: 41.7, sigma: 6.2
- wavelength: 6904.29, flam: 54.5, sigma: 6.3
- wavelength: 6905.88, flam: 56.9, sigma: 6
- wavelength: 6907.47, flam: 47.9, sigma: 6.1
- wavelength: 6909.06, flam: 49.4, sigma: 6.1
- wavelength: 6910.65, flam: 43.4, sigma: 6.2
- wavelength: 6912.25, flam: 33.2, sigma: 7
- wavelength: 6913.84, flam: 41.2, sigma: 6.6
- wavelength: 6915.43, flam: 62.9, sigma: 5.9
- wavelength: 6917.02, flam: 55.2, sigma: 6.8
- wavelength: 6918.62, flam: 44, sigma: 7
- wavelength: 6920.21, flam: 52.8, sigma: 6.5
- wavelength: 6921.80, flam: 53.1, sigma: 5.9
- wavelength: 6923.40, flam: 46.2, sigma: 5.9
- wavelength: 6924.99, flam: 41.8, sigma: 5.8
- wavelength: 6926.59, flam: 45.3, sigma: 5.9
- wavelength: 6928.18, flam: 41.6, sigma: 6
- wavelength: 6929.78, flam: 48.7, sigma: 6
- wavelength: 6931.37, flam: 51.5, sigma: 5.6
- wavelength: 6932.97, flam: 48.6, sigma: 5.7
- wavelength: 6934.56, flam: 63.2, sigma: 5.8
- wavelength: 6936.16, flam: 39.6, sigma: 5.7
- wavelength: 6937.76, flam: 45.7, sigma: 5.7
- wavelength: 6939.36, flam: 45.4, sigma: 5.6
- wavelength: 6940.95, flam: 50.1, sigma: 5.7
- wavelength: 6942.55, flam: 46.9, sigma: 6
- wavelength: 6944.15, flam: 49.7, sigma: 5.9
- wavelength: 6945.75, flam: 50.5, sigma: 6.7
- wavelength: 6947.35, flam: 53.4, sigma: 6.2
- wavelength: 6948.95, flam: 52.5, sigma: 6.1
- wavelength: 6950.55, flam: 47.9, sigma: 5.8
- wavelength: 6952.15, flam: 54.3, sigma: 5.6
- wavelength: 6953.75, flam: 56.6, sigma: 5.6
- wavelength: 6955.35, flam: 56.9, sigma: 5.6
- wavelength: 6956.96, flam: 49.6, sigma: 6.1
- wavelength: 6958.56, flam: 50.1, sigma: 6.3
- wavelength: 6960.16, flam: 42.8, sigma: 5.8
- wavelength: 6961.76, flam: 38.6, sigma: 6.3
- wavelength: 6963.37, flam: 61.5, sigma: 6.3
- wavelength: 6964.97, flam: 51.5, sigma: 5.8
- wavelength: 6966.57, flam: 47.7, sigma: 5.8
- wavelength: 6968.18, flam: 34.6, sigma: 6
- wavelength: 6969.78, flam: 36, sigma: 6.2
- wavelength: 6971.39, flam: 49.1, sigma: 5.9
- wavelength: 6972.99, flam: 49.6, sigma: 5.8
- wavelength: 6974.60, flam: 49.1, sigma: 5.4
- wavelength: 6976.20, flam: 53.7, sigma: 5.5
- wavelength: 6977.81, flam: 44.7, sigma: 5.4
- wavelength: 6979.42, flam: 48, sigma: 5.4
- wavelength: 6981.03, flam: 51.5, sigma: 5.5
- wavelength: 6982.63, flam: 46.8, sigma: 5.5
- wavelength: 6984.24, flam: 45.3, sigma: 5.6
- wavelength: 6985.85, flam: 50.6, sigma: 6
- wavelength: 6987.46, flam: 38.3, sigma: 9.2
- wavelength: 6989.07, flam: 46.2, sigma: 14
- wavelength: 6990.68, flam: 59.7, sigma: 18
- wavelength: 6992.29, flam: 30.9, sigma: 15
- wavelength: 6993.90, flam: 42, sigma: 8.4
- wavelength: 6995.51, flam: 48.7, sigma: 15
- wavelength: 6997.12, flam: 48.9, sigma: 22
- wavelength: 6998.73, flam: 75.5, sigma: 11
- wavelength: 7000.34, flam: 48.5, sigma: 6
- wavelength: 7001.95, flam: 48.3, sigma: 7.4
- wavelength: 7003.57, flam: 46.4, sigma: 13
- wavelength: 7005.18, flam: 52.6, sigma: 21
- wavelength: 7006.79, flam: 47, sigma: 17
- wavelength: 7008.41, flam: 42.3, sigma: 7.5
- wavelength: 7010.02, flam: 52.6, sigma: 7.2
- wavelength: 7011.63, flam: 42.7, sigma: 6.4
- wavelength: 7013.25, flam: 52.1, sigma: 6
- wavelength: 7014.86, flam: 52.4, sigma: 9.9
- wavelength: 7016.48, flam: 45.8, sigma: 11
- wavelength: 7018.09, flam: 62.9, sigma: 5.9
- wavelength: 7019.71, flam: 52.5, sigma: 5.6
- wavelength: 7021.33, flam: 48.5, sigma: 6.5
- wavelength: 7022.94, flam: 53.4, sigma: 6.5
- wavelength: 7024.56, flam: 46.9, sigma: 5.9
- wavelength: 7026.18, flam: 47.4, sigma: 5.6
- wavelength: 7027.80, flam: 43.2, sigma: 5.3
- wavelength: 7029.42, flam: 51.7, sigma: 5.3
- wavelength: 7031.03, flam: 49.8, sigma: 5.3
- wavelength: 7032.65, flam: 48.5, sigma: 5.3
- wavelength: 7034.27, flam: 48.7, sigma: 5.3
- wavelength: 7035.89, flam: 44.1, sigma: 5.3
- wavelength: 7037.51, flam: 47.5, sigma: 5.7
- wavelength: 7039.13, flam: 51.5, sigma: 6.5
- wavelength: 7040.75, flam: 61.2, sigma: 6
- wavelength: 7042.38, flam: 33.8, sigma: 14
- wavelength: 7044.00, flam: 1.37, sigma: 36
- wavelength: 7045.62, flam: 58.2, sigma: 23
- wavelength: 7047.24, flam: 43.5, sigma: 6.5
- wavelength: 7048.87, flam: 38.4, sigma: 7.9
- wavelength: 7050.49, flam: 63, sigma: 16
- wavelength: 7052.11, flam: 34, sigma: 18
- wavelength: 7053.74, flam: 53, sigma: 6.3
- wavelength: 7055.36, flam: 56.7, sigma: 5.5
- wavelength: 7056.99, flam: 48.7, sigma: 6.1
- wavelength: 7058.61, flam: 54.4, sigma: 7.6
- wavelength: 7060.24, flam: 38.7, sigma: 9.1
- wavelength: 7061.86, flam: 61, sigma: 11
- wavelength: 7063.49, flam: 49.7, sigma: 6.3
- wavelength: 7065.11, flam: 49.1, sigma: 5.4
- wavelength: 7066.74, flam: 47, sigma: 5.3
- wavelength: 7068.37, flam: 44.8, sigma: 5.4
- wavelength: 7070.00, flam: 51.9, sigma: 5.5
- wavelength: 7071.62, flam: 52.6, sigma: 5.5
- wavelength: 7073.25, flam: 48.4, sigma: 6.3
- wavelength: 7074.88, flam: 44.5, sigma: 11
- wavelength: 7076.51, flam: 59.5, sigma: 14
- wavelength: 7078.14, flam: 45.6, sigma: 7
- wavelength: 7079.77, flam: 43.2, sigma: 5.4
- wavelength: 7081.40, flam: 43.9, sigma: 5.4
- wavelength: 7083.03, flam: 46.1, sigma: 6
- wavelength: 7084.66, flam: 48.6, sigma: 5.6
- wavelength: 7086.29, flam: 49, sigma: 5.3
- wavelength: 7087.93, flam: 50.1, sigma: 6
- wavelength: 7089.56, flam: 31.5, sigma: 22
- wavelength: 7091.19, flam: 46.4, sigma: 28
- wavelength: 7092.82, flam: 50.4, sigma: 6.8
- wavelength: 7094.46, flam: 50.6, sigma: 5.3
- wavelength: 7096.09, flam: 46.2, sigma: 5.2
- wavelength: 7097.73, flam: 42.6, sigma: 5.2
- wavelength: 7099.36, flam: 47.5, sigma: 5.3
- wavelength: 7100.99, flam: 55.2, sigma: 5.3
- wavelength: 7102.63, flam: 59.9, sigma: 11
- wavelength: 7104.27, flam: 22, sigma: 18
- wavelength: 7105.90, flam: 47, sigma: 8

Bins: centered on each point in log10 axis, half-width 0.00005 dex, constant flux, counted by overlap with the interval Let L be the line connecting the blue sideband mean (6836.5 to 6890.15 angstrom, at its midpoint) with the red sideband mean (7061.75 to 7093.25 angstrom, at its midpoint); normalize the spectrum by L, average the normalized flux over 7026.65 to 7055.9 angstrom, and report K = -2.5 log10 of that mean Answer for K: 0.05 mag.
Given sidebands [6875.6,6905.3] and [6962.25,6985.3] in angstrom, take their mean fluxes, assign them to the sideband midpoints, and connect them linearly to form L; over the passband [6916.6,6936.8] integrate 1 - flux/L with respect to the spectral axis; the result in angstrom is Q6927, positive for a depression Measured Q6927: 0.4 angstrom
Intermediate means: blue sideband 51.1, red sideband 47.7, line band 48.5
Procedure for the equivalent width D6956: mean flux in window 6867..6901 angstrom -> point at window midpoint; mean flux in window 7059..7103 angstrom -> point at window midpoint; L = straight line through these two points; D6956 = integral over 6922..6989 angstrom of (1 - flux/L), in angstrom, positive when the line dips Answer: 2.9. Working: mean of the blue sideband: 51.6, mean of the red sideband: 48.2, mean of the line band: 48.2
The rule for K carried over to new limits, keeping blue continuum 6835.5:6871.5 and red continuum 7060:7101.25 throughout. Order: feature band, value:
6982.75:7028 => -0.017 mag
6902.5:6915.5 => 0.033 mag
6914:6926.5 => -0.029 mag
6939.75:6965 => -0.047 mag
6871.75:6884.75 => -0.033 mag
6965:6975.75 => 0.076 mag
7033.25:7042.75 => -0.007 mag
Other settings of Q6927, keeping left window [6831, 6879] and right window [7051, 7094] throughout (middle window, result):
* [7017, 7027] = -0.7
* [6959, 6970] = 0.8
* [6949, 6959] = -0.8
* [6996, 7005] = -0.9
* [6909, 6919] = 0.5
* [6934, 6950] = -0.1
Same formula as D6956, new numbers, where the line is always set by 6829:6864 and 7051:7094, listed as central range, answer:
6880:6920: -1.0 angstrom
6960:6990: 1.1 angstrom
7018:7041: -0.7 angstrom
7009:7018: -0.3 angstrom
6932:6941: 0.0 angstrom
